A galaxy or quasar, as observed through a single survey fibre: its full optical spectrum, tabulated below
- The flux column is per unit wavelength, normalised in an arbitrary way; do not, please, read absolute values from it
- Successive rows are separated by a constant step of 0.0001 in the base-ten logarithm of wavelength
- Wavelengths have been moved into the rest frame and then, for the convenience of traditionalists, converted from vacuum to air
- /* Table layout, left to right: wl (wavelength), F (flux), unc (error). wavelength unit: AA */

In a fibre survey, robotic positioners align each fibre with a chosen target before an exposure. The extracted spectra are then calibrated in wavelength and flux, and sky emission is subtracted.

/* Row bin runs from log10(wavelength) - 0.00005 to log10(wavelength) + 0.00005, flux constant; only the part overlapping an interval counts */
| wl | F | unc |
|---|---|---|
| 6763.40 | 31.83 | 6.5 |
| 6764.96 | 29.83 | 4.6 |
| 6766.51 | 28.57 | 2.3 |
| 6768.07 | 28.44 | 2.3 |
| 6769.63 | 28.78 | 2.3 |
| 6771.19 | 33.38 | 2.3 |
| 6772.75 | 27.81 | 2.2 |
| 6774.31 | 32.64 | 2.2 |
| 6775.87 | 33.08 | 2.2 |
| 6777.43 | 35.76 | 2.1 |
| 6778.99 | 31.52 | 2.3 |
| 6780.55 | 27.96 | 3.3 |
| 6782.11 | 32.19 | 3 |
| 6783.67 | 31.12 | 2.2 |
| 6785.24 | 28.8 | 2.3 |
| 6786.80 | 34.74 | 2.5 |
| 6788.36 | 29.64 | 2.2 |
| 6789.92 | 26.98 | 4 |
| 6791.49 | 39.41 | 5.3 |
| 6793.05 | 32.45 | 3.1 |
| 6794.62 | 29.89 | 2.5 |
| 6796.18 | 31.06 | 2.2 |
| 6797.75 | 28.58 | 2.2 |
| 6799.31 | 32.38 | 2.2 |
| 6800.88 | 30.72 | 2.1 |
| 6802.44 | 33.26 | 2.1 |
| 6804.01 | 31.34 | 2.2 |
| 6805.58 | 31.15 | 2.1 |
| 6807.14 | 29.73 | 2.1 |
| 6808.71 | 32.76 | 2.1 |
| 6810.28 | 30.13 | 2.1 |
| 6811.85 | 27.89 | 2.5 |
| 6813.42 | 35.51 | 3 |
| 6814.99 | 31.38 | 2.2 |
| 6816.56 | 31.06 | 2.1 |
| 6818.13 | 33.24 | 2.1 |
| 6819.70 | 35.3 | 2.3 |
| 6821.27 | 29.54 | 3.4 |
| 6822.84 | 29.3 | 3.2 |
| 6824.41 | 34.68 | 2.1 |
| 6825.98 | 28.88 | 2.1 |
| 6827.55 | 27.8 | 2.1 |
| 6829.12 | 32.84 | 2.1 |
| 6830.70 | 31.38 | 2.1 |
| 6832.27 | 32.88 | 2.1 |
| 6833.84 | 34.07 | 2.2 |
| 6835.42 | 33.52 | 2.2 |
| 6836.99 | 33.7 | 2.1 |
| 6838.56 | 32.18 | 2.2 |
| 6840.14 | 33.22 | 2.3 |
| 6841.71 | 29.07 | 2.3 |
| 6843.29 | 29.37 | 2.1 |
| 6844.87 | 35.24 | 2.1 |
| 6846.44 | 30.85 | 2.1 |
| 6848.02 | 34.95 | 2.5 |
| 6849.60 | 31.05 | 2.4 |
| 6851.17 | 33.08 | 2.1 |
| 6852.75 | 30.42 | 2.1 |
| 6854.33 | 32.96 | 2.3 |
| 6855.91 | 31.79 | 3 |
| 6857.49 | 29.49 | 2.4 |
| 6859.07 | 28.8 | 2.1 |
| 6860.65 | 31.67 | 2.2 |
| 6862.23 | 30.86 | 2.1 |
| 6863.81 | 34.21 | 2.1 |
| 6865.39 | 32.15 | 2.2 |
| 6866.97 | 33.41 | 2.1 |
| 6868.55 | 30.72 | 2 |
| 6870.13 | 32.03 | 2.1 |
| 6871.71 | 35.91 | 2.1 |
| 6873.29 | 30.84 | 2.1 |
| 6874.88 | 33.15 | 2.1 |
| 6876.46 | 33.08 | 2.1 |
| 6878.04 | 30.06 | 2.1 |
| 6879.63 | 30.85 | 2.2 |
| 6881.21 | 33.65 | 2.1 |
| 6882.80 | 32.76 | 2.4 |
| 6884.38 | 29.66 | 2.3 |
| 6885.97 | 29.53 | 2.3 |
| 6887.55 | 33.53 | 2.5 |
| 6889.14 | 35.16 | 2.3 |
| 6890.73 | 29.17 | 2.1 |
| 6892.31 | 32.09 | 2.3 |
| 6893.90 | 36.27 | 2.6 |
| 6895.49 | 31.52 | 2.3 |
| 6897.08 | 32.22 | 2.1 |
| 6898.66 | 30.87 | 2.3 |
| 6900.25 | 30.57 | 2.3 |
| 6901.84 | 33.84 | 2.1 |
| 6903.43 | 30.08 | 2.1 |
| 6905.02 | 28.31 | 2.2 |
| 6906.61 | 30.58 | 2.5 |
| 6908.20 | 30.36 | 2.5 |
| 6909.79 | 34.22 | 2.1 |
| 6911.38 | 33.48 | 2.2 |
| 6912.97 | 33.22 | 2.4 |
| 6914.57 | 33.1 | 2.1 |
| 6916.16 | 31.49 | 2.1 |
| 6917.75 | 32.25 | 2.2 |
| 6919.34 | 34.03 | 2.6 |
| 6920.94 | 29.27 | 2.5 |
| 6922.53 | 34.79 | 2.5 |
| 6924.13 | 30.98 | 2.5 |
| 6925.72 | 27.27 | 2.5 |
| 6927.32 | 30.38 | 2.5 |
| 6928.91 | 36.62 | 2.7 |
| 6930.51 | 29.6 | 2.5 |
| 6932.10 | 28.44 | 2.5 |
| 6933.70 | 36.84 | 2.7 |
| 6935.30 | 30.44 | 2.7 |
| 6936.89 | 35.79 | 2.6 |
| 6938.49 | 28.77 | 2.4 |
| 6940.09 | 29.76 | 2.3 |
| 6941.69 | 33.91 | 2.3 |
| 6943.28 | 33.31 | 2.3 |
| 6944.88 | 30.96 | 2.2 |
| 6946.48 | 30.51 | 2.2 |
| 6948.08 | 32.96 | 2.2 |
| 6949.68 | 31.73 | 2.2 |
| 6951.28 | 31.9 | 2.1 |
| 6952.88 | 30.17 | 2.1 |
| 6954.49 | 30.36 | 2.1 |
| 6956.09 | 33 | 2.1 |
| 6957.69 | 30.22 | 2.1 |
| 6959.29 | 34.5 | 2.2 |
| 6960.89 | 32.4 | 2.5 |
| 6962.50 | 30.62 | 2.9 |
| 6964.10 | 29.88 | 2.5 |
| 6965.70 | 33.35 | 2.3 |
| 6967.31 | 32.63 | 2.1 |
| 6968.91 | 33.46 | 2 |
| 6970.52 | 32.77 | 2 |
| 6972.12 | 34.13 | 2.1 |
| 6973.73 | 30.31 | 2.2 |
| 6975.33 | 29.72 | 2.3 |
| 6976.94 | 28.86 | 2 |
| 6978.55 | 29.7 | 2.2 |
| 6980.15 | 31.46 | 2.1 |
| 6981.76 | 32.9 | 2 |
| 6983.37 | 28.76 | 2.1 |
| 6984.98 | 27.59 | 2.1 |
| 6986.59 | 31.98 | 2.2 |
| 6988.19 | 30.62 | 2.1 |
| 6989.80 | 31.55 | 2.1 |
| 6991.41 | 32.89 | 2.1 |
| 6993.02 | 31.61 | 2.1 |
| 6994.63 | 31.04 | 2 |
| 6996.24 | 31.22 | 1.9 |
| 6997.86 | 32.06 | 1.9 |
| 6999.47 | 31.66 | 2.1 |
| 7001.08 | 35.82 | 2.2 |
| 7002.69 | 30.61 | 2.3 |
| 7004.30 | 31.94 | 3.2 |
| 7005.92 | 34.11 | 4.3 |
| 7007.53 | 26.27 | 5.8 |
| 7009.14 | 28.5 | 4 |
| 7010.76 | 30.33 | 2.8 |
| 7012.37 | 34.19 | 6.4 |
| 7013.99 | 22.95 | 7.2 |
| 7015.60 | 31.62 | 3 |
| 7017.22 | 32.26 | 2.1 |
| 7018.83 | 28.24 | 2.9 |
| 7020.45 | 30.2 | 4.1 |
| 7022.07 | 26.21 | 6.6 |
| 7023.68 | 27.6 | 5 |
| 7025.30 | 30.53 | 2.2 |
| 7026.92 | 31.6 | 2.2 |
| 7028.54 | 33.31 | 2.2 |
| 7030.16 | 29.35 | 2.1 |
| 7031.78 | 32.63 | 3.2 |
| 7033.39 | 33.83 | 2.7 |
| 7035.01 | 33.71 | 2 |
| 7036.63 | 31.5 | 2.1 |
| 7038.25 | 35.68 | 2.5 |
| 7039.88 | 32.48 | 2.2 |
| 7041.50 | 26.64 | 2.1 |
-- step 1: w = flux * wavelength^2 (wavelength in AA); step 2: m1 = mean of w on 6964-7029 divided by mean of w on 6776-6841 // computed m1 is 1.03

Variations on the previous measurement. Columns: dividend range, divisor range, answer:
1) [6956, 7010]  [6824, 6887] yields 1.02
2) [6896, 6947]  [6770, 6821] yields 1.04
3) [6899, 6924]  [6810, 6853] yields 1.02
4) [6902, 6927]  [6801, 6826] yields 1.03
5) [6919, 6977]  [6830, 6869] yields 1.02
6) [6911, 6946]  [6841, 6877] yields 1.02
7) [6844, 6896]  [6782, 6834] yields 1.04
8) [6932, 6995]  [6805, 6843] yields 1.04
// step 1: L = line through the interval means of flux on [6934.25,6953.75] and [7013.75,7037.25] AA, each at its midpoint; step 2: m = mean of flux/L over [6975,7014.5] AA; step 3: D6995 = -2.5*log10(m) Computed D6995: 0.01 mag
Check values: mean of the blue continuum 31.7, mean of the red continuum 30.6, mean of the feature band 30.8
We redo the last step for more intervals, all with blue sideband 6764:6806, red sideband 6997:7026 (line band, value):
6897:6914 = -0.03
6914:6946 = -0.04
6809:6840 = -0.03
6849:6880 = -0.03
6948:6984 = -0.04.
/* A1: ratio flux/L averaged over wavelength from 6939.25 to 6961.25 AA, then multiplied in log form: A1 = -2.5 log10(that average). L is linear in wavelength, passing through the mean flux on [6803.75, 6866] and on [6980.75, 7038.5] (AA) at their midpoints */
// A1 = -0.02 mag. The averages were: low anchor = 31.7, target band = 31.8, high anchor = 31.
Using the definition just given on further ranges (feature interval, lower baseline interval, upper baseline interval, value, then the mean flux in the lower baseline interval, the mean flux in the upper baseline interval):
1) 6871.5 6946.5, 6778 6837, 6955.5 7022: -0.02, 31.5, 31.1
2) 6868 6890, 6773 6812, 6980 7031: -0.04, 31.4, 30.6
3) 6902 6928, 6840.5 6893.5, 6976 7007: 0.00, 31.9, 31.3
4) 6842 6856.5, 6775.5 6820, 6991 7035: -0.02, 31.6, 30.9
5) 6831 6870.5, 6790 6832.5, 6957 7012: -0.02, 31.6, 31.4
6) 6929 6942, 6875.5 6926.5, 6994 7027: -0.02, 31.8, 30.4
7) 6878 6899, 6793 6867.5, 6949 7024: -0.02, 31.7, 31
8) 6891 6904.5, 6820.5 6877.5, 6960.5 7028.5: -0.01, 31.9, 30.9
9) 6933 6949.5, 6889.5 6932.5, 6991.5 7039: -0.03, 31.7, 31.1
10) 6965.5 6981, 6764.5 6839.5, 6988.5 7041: -0.01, 31.5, 31.1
